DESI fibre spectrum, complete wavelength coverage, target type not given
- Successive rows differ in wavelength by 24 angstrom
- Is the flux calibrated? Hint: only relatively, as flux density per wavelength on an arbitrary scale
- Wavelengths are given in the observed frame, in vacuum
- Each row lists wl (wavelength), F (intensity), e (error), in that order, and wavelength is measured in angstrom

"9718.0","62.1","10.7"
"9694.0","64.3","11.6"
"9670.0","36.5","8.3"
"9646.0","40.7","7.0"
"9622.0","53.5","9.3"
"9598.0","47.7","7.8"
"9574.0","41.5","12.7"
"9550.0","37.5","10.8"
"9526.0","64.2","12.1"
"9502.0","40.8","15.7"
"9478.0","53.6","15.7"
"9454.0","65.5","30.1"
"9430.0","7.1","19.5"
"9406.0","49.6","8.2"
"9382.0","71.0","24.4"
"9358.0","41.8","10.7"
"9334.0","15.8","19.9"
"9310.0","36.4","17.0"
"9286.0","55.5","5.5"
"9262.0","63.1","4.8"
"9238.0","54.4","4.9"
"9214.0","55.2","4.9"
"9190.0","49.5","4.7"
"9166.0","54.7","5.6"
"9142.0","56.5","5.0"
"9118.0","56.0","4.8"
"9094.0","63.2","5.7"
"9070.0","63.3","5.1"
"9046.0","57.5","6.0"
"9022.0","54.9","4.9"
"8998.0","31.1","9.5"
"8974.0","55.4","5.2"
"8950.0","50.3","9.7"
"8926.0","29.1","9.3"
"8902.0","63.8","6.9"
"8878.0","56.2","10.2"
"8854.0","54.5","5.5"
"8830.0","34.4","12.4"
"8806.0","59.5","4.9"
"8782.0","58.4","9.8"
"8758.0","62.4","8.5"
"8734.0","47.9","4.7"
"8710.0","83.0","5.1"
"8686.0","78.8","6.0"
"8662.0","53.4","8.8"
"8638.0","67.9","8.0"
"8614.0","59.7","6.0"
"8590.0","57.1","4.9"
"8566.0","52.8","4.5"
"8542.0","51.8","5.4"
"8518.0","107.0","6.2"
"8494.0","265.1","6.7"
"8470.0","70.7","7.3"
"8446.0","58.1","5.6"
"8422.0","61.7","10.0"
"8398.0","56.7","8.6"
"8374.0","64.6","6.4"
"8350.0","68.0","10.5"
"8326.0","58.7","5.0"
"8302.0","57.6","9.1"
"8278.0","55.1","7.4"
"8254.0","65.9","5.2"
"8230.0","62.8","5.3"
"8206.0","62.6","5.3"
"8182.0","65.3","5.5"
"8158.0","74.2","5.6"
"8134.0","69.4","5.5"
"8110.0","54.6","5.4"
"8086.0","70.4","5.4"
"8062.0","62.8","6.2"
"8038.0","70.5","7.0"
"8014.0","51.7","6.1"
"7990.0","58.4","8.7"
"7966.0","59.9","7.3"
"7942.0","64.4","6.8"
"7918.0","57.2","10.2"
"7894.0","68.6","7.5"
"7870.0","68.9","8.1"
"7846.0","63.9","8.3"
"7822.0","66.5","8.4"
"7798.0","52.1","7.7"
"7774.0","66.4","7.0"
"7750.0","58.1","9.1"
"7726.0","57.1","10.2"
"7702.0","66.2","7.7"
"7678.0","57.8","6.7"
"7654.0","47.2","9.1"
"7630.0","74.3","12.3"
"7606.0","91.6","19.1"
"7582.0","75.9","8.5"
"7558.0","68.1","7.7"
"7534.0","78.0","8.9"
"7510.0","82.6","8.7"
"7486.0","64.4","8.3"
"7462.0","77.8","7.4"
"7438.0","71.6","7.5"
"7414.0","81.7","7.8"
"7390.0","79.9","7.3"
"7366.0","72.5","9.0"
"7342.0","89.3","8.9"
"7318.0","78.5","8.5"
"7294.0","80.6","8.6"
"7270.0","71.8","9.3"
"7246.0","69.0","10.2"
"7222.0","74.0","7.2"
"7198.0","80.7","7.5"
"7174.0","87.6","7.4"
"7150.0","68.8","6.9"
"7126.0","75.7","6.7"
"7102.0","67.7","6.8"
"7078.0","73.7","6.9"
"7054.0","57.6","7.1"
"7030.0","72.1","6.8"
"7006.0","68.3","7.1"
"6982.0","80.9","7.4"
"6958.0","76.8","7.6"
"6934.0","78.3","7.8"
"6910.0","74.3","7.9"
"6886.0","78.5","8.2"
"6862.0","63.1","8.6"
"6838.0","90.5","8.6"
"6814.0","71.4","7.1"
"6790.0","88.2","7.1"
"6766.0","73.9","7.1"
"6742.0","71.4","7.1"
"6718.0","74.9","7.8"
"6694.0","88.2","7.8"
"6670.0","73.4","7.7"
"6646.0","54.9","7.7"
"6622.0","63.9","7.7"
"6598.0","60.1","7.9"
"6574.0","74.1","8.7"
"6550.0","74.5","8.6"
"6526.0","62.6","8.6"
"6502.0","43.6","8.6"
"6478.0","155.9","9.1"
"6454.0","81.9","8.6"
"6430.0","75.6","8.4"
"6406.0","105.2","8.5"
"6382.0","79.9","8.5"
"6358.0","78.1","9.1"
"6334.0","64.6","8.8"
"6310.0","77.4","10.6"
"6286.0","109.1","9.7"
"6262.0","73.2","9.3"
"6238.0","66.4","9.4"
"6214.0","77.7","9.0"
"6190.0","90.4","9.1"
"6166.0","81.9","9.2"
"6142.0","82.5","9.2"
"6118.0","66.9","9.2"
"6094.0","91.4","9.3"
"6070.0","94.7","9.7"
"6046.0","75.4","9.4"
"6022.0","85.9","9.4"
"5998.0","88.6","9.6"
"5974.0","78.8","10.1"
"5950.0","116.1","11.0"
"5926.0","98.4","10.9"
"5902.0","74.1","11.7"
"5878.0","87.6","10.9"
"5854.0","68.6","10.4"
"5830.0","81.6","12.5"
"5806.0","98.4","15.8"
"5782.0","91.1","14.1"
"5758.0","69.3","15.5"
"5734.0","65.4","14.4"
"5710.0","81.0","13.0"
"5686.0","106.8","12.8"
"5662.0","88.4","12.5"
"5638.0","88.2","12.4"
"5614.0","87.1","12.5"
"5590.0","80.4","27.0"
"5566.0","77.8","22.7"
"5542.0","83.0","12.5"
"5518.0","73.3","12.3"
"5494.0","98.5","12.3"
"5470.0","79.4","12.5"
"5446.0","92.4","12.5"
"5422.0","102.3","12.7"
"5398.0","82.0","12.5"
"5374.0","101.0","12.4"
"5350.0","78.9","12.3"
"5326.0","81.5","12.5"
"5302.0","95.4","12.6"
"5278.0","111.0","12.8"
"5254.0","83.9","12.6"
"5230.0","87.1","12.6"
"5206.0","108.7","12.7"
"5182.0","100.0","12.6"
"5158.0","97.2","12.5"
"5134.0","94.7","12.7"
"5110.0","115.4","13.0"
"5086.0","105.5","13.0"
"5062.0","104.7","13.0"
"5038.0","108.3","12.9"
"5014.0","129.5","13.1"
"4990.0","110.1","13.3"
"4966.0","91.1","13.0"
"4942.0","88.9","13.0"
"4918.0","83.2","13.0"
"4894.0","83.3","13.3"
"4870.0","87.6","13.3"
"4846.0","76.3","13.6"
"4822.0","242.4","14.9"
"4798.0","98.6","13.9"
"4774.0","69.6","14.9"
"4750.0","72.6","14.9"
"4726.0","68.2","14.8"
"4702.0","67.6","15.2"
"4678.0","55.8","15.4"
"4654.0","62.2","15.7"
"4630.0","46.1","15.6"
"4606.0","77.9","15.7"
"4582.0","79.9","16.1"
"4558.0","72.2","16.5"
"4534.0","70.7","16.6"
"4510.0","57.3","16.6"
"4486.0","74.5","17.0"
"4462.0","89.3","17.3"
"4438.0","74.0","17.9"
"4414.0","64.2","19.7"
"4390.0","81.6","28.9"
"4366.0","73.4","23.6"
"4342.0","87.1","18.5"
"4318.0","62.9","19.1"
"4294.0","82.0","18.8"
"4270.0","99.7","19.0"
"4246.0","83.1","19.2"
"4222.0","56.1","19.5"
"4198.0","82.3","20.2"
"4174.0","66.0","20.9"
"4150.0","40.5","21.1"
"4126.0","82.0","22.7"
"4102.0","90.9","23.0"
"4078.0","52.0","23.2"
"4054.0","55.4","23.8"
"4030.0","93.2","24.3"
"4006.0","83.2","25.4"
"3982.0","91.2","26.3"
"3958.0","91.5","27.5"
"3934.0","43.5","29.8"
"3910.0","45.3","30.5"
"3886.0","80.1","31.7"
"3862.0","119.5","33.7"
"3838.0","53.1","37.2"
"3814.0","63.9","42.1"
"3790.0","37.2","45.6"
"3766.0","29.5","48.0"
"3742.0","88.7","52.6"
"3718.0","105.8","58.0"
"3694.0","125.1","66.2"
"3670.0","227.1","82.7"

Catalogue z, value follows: 0.29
